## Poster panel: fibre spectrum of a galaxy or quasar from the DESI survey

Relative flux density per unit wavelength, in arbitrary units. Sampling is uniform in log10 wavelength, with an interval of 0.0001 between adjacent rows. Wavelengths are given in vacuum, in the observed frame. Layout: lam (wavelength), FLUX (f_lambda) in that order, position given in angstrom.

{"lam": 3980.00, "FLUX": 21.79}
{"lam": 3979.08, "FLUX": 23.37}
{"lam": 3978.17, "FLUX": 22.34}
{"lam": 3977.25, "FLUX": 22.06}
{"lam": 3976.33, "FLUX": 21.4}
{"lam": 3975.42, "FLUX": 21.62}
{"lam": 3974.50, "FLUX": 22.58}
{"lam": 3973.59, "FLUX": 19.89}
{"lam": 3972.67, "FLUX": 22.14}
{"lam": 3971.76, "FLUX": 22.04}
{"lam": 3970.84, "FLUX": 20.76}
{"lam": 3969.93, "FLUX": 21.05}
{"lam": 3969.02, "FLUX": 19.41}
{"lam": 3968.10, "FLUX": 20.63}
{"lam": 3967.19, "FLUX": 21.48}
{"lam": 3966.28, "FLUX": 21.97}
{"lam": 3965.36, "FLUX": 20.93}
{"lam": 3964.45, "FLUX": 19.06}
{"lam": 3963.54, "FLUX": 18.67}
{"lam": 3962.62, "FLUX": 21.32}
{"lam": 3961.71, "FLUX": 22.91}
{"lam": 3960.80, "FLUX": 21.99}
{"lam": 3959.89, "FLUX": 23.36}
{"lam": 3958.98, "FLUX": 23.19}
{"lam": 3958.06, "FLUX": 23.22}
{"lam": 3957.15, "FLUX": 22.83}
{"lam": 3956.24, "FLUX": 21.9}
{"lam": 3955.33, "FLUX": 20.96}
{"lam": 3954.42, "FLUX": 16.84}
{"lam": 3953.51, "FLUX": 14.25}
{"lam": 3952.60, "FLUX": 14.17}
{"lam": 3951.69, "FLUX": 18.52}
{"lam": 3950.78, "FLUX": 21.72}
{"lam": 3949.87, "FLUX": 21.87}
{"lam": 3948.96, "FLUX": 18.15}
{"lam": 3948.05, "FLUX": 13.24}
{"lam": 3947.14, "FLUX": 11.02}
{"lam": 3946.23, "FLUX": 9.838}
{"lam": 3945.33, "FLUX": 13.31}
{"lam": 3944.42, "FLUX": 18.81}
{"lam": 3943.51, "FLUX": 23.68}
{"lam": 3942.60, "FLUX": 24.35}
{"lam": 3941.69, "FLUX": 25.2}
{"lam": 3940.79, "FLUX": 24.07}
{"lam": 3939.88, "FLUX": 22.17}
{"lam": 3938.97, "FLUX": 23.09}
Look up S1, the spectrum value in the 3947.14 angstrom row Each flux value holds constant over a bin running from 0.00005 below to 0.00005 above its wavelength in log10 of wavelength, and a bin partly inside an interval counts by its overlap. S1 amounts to 11.02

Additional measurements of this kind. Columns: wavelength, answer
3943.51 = 23.68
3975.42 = 21.62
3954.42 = 16.84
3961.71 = 22.91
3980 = 21.79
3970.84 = 20.76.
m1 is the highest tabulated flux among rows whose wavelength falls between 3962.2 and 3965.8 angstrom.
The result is 21.32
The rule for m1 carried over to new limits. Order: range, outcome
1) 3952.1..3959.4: 23.22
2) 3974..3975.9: 22.58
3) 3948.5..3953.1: 21.87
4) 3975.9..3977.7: 22.06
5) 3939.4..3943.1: 25.2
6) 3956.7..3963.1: 23.36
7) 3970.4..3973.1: 22.14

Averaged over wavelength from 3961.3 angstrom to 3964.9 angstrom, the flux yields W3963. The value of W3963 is 20.4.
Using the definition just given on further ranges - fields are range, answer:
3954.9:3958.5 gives 22.3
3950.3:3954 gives 17.2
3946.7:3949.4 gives 14.1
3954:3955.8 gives 19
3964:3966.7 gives 20.6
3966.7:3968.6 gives 21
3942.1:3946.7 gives 18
